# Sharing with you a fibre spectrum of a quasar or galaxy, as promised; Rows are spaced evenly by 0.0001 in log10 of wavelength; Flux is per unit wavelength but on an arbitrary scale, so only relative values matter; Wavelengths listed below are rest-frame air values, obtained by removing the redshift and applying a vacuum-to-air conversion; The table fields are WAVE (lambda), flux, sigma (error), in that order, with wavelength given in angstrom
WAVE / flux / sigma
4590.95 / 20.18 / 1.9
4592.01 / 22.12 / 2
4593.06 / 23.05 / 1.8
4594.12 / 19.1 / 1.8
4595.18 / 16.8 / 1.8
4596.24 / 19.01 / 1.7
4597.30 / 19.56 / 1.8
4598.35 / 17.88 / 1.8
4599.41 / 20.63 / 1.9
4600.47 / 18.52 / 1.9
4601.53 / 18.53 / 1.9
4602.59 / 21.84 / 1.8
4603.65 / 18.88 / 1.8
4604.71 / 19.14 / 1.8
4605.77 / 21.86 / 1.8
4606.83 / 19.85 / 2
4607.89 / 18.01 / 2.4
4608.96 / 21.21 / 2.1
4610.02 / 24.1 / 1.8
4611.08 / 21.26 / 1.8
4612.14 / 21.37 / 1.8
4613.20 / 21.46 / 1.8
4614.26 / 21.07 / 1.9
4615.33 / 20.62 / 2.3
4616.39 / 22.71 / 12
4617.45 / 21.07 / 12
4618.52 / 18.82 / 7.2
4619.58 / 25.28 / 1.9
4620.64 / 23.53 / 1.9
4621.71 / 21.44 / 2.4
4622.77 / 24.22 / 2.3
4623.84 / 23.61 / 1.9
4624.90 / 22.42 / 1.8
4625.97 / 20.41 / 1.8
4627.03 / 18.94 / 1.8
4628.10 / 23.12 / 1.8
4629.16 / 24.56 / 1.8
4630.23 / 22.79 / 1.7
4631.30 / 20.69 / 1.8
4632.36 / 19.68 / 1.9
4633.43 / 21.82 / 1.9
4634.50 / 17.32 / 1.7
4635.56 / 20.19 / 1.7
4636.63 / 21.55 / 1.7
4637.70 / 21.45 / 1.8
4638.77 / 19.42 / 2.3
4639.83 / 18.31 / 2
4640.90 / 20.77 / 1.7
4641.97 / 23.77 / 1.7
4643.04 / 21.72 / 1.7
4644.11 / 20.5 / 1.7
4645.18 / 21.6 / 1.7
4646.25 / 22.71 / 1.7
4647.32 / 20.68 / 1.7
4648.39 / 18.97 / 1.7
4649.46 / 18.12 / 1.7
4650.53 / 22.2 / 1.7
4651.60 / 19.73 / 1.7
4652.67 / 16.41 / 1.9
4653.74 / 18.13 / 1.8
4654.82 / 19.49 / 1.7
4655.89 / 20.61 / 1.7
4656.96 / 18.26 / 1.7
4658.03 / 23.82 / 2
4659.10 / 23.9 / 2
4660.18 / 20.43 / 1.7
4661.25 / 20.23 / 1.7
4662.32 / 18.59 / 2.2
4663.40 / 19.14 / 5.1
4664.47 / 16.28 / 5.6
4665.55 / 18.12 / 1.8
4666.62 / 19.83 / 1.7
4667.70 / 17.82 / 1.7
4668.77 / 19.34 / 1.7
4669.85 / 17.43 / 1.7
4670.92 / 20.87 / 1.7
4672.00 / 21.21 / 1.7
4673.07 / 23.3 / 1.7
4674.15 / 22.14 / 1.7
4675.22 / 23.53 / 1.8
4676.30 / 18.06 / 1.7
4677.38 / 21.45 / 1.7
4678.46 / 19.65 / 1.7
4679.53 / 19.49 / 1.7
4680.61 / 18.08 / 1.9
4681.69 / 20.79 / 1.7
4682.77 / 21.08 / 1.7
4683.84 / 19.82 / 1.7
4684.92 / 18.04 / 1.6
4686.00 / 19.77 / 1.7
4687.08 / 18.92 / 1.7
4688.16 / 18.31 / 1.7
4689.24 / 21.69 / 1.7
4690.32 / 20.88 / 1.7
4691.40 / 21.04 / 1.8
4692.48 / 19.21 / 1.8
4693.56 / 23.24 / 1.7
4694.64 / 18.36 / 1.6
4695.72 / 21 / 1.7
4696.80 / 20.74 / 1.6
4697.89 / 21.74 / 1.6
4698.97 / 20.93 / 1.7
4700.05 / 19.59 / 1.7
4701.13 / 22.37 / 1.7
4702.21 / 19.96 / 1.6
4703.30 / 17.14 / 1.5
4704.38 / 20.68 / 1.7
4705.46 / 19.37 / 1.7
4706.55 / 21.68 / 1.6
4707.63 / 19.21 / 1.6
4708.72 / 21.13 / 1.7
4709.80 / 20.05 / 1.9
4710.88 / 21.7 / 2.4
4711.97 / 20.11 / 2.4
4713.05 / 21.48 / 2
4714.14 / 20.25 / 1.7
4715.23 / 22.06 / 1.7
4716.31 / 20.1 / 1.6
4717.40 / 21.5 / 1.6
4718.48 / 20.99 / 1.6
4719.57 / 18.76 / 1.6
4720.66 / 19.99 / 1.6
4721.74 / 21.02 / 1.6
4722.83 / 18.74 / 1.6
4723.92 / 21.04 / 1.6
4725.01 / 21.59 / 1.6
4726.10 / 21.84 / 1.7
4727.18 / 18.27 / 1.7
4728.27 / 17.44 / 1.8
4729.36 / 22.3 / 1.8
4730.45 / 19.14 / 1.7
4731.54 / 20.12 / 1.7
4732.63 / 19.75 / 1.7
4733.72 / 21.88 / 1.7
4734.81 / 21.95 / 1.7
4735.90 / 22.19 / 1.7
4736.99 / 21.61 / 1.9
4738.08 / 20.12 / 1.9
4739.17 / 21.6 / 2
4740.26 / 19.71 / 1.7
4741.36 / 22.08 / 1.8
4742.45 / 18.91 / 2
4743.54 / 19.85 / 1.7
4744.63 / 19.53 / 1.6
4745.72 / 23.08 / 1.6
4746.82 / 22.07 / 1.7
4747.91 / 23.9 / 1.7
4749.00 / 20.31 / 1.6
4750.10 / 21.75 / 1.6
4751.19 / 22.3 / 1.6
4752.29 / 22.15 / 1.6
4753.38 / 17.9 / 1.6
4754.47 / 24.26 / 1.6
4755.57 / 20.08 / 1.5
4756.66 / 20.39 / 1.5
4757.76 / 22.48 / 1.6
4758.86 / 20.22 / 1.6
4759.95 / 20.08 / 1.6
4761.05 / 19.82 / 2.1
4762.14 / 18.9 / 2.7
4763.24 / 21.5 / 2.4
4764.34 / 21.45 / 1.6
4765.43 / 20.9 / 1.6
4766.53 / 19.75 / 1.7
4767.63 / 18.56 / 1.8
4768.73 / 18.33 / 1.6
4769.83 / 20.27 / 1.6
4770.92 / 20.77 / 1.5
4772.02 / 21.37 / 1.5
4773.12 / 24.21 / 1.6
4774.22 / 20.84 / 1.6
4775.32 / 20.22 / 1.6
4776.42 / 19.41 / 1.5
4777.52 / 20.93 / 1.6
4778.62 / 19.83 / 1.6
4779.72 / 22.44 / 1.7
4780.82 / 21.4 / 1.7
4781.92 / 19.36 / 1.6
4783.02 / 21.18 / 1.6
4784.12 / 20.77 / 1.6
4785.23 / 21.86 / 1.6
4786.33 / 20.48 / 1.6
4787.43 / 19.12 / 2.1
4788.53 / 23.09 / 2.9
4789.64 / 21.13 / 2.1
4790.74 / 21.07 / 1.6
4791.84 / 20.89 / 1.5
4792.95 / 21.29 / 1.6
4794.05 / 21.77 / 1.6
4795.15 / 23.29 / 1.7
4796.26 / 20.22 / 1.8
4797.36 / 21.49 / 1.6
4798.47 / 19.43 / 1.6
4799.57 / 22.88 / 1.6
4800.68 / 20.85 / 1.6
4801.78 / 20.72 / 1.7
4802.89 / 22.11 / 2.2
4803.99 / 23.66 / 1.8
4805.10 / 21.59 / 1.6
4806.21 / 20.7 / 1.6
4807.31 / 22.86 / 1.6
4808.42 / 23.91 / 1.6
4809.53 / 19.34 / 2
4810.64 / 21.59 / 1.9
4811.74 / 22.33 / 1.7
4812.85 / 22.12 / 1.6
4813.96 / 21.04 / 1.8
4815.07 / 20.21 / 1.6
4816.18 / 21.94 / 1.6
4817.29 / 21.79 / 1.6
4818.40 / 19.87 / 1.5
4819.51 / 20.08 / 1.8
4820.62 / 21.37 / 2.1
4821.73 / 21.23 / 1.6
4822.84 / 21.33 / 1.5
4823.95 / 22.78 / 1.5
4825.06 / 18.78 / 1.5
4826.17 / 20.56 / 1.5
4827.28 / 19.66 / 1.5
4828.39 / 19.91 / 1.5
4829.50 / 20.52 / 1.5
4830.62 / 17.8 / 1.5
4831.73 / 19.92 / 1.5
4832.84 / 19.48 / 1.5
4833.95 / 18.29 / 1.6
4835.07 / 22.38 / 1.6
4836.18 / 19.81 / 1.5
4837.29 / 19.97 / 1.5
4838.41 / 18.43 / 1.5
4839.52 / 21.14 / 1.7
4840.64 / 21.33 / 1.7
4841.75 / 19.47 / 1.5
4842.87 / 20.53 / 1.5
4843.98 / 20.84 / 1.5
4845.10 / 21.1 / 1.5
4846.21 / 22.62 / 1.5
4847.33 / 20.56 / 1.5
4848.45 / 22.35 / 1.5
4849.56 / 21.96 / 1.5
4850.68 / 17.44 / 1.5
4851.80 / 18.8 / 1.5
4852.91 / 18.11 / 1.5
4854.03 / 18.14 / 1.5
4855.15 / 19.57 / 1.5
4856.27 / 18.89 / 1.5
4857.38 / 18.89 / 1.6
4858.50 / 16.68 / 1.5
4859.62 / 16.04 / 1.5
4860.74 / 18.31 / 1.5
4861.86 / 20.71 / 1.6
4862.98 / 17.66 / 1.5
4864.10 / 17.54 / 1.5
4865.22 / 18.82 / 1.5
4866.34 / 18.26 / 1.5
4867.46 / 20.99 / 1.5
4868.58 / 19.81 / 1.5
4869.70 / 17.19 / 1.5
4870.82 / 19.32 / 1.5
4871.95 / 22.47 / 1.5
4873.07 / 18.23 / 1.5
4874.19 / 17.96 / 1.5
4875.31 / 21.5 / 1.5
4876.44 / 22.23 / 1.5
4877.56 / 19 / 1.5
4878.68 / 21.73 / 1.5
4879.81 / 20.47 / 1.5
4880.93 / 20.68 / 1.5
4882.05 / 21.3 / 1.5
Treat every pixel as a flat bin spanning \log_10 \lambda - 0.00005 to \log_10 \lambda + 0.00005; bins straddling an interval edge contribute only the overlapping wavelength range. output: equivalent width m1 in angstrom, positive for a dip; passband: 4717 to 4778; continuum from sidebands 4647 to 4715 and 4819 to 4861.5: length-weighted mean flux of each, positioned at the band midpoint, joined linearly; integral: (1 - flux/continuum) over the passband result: -2.2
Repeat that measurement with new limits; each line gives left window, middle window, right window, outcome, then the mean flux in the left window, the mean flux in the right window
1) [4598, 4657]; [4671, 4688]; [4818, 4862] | 0.2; 20.8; 19.9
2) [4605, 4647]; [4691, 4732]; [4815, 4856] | 1.0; 21.4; 20.3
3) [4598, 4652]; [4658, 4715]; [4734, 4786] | 2.0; 21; 20.9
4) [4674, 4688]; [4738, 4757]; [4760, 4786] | -0.7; 20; 20.6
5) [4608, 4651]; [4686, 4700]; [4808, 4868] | 0.3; 21.3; 20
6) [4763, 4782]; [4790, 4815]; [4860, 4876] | -1.7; 20.7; 19.2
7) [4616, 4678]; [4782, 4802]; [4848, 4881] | -1.4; 20.7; 19.3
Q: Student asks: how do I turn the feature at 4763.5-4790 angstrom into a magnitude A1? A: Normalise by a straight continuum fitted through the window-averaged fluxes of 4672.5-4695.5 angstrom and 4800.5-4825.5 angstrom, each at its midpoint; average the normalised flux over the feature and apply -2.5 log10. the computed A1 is 0.02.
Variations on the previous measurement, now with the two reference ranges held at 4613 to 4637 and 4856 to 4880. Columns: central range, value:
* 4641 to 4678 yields 0.05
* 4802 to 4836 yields -0.07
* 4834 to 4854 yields -0.05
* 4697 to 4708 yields 0.03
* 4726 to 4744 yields 0.00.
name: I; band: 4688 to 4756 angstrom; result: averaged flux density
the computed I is 20.7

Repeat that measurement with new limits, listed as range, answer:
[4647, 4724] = 20.1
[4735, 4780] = 20.9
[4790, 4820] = 21.4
